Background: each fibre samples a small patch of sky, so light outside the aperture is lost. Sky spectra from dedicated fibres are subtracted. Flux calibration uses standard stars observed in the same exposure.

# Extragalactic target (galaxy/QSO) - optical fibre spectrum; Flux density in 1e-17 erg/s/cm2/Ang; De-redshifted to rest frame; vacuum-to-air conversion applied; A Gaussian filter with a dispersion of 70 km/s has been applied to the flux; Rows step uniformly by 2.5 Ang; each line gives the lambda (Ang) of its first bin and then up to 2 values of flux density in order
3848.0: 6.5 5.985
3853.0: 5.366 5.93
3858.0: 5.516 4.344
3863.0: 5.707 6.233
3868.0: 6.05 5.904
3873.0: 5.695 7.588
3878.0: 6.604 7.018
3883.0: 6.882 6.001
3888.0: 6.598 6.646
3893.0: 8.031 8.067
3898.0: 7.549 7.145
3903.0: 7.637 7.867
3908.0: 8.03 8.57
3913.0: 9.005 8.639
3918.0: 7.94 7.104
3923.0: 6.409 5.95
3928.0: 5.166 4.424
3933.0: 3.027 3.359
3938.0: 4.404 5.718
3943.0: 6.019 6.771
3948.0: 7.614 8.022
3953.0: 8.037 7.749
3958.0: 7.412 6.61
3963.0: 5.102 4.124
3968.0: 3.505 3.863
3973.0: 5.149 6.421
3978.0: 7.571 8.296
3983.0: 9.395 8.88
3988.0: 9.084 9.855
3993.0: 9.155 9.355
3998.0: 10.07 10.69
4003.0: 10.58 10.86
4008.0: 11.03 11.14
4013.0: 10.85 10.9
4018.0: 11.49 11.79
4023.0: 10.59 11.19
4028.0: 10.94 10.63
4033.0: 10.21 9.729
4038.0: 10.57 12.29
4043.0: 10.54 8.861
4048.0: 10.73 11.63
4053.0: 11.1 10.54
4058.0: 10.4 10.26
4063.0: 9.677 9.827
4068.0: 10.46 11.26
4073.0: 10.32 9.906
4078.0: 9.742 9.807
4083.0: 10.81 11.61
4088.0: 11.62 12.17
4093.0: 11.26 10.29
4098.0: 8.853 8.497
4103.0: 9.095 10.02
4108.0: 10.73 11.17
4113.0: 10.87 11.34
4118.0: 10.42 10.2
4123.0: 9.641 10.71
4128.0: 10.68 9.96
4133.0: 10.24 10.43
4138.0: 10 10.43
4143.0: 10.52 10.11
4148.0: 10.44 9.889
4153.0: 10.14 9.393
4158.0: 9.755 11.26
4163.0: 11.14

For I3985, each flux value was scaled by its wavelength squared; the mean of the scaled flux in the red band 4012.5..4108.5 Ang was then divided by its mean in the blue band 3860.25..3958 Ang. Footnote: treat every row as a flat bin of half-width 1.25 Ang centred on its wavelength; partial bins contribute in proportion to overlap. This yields 1.7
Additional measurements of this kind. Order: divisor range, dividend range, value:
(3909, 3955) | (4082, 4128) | 1.77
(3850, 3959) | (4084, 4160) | 1.75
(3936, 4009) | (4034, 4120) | 1.45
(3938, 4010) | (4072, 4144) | 1.43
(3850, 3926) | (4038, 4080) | 1.66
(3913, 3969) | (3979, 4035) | 1.74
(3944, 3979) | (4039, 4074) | 1.77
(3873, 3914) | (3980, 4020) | 1.45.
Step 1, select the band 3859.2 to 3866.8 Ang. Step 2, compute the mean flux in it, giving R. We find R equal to 5.43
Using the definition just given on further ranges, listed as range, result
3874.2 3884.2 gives 7.02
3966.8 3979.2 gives 5.3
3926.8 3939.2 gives 4.07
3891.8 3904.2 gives 7.68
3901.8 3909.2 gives 7.84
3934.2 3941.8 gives 4.49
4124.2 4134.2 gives 10.4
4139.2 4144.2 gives 10.5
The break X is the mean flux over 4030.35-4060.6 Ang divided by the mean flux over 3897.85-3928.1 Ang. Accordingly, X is 1.4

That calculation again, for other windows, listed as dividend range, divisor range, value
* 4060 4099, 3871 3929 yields 1.46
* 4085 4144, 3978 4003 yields 1.11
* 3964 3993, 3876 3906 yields 0.98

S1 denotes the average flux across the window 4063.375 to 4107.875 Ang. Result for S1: 10.3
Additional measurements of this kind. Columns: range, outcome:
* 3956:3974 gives 5.22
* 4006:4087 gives 10.7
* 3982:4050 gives 10.4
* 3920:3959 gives 6.05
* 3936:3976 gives 5.98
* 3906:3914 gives 8.46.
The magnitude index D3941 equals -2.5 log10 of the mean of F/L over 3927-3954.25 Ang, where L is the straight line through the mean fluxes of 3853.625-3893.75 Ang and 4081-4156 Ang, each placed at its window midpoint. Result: 0.29 mag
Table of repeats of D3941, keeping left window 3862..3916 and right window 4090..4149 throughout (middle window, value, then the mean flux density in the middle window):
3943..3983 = 0.25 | 6.5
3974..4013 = -0.11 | 9.51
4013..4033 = -0.22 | 11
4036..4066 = -0.13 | 10.5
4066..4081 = -0.06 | 10.3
